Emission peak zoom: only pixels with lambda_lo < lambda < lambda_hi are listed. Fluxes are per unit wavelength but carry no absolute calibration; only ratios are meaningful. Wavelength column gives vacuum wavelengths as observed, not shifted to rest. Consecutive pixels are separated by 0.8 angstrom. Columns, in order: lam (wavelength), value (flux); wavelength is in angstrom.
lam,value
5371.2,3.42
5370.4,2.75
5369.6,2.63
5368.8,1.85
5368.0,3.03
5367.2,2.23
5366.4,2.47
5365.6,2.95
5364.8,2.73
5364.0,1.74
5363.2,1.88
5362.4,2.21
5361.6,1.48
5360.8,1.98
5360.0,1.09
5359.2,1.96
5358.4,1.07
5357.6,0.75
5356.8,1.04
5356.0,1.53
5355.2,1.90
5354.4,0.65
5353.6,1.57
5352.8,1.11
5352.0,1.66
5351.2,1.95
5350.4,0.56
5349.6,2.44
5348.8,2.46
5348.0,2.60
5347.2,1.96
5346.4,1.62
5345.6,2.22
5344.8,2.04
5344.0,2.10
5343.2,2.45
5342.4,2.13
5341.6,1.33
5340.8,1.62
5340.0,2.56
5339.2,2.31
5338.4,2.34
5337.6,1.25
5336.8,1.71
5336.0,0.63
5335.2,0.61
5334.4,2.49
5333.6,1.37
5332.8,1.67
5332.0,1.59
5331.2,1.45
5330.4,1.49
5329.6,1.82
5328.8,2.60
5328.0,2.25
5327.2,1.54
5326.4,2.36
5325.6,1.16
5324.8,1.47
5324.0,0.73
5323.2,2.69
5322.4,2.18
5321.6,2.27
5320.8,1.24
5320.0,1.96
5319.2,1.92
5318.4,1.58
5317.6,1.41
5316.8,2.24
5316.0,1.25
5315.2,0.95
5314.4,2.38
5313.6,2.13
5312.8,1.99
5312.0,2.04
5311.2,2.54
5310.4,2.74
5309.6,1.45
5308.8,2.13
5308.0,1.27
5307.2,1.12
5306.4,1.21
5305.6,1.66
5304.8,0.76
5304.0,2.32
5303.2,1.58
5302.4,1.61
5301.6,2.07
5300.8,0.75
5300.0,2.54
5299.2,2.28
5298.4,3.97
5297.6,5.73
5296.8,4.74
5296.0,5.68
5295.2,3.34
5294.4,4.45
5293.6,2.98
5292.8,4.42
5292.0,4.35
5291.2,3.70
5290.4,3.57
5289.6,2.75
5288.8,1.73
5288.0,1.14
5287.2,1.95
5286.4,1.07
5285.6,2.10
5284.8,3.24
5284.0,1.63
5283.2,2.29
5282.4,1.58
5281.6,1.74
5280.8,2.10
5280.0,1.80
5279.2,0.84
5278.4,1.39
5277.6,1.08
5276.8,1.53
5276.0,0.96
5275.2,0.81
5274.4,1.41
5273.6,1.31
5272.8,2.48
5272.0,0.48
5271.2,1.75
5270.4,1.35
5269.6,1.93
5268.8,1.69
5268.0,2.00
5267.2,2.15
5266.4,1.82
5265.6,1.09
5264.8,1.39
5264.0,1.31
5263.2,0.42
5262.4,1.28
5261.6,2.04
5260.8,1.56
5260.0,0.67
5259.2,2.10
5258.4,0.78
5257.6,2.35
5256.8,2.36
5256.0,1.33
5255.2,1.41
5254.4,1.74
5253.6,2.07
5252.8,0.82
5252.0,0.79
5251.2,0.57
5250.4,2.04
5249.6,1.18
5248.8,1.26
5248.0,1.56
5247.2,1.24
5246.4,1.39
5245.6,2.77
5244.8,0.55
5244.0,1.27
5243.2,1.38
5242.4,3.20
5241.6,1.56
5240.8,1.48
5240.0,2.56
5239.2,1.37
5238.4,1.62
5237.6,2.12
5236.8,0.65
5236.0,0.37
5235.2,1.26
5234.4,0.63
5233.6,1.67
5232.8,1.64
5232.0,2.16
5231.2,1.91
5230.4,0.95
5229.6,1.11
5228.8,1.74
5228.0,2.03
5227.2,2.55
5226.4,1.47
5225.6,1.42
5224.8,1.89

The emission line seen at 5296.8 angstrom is [O II] 3727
